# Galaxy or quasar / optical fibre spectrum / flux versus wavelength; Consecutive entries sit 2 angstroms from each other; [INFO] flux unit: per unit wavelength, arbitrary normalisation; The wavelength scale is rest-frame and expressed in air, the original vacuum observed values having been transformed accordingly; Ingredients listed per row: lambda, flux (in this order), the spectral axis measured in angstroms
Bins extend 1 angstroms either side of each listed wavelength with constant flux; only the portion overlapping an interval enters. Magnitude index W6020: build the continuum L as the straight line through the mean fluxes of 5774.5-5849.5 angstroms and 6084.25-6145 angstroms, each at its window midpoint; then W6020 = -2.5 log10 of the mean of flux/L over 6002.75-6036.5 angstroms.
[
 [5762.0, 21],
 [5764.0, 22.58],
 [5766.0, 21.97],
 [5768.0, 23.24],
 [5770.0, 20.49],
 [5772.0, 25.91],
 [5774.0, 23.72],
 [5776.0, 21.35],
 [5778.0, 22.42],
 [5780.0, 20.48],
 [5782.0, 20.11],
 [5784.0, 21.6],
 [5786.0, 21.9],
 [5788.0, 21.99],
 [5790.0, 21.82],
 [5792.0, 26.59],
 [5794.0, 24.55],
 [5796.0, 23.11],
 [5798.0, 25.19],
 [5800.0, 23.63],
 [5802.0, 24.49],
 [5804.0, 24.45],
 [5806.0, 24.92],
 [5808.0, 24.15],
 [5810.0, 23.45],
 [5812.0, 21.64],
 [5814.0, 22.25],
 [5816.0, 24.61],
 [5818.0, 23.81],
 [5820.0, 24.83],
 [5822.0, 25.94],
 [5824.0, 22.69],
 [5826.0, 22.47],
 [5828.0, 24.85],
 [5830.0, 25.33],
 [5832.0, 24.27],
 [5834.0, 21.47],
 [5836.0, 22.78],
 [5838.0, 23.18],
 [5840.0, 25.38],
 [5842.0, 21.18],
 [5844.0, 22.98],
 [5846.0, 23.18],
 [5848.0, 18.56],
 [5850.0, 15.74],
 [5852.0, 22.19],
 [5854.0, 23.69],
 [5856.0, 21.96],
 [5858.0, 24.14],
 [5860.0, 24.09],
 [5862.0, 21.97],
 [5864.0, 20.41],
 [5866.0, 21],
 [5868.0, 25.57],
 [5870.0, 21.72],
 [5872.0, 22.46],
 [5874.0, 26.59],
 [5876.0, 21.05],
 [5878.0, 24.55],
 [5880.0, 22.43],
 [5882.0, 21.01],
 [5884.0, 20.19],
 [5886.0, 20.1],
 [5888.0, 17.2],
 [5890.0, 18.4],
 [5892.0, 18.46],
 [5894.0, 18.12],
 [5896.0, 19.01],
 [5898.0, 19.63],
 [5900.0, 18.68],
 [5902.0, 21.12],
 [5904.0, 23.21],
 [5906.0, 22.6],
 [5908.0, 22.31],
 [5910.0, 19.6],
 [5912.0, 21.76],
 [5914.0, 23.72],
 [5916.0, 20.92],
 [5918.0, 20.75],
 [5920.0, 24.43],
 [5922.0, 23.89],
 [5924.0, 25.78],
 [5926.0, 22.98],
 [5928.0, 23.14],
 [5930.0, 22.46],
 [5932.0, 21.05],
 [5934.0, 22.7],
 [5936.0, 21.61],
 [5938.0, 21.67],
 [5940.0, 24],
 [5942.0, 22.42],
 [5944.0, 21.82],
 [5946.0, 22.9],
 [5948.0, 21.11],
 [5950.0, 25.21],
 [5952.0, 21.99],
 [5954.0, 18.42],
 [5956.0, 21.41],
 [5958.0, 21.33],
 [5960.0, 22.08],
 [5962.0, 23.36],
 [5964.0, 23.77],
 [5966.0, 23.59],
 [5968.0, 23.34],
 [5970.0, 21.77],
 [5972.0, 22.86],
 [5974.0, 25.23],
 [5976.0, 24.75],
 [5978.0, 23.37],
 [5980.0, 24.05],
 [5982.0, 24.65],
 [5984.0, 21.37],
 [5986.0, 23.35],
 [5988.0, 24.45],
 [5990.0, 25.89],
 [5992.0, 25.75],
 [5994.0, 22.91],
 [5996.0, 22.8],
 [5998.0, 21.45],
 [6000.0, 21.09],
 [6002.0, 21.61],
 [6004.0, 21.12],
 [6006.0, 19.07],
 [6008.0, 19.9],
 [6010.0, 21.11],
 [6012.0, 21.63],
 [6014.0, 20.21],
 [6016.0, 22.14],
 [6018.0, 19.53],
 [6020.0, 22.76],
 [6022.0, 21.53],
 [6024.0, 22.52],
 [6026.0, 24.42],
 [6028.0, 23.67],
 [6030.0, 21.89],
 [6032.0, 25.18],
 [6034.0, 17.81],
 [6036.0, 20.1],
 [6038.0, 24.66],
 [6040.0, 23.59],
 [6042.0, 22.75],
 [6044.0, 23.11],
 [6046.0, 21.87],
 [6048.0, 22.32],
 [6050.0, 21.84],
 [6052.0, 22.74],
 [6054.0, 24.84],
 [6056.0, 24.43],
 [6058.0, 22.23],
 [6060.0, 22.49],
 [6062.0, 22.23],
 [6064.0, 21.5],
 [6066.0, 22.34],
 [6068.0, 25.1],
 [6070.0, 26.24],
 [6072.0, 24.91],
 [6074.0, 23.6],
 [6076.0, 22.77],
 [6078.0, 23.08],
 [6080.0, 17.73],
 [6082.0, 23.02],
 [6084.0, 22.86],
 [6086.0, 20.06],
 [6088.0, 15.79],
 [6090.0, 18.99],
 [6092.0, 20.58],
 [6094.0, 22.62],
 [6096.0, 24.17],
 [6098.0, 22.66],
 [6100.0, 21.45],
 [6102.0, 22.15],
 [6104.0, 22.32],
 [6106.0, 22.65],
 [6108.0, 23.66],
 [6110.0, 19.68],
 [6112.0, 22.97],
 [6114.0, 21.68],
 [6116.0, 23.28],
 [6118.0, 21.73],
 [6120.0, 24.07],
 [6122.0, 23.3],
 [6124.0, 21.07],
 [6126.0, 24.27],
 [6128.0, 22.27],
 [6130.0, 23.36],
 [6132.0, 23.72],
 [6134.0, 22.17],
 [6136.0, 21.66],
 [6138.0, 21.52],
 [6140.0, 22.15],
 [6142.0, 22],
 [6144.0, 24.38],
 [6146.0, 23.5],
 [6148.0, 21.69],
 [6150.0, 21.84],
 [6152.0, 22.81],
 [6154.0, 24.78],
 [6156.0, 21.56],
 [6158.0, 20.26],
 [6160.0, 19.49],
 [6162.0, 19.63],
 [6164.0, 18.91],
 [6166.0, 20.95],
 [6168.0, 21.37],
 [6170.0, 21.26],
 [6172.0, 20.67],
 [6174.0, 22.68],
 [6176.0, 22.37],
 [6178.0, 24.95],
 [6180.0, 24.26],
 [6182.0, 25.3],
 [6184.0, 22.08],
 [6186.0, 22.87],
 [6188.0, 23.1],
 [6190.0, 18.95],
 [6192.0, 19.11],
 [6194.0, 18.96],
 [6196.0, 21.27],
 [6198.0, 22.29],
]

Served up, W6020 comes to 0.05 mag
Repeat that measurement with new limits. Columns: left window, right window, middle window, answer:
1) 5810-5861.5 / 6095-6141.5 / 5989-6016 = 0.04 mag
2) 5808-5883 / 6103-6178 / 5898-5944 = 0.02 mag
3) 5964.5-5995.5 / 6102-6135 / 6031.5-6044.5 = 0.05 mag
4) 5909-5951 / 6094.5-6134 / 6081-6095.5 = 0.10 mag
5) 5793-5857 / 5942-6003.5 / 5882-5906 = 0.17 mag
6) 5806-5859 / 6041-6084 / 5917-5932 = -0.01 mag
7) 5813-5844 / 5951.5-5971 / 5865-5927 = 0.06 mag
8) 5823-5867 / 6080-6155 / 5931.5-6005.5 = -0.02 mag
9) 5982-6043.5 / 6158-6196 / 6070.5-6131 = -0.01 mag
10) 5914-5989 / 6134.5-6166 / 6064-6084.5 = -0.05 mag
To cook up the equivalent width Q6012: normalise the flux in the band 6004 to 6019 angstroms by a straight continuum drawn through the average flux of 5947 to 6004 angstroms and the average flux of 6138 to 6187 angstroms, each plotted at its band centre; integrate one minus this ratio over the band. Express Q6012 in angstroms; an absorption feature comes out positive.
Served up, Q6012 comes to 1.5 angstroms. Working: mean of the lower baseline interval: 22.9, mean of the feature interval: 20.6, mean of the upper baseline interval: 22.1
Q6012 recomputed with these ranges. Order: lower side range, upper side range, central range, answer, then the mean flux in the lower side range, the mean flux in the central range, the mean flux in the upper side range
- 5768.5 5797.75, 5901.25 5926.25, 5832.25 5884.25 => 0.6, 22.7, 22.3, 22.5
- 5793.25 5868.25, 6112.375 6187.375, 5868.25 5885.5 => 0.3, 23.1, 22.6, 22.3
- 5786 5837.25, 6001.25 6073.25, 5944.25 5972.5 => 0.6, 23.8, 22.3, 22.4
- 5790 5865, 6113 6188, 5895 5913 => 1.7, 23.2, 20.9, 22.3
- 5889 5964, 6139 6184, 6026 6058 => -1.2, 21.8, 22.8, 22.1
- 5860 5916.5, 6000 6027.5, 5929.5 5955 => -0.9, 21.3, 22.1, 21.4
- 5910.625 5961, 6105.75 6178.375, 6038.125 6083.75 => -1.5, 22.4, 23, 22.1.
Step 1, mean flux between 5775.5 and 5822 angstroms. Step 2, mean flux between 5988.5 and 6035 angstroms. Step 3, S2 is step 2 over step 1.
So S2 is 0.9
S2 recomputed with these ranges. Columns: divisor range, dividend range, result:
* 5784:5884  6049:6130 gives 0.97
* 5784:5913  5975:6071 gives 1.01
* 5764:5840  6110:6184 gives 0.96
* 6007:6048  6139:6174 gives 0.98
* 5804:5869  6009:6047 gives 0.96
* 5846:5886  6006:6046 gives 1.00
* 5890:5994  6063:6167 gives 0.99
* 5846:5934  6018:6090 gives 1.04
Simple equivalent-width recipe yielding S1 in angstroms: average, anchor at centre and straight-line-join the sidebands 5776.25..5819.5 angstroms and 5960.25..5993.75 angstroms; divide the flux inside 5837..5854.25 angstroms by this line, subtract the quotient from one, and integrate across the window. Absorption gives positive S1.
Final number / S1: 1.2 angstroms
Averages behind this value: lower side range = 23.2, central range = 21.7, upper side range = 23.8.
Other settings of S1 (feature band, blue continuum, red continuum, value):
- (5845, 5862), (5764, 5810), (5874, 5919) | 0.0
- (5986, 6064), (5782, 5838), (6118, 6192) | 1.3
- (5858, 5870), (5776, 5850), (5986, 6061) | 0.1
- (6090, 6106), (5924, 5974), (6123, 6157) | 0.4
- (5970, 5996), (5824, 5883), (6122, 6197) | -1.8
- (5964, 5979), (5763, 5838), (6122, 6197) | -0.6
